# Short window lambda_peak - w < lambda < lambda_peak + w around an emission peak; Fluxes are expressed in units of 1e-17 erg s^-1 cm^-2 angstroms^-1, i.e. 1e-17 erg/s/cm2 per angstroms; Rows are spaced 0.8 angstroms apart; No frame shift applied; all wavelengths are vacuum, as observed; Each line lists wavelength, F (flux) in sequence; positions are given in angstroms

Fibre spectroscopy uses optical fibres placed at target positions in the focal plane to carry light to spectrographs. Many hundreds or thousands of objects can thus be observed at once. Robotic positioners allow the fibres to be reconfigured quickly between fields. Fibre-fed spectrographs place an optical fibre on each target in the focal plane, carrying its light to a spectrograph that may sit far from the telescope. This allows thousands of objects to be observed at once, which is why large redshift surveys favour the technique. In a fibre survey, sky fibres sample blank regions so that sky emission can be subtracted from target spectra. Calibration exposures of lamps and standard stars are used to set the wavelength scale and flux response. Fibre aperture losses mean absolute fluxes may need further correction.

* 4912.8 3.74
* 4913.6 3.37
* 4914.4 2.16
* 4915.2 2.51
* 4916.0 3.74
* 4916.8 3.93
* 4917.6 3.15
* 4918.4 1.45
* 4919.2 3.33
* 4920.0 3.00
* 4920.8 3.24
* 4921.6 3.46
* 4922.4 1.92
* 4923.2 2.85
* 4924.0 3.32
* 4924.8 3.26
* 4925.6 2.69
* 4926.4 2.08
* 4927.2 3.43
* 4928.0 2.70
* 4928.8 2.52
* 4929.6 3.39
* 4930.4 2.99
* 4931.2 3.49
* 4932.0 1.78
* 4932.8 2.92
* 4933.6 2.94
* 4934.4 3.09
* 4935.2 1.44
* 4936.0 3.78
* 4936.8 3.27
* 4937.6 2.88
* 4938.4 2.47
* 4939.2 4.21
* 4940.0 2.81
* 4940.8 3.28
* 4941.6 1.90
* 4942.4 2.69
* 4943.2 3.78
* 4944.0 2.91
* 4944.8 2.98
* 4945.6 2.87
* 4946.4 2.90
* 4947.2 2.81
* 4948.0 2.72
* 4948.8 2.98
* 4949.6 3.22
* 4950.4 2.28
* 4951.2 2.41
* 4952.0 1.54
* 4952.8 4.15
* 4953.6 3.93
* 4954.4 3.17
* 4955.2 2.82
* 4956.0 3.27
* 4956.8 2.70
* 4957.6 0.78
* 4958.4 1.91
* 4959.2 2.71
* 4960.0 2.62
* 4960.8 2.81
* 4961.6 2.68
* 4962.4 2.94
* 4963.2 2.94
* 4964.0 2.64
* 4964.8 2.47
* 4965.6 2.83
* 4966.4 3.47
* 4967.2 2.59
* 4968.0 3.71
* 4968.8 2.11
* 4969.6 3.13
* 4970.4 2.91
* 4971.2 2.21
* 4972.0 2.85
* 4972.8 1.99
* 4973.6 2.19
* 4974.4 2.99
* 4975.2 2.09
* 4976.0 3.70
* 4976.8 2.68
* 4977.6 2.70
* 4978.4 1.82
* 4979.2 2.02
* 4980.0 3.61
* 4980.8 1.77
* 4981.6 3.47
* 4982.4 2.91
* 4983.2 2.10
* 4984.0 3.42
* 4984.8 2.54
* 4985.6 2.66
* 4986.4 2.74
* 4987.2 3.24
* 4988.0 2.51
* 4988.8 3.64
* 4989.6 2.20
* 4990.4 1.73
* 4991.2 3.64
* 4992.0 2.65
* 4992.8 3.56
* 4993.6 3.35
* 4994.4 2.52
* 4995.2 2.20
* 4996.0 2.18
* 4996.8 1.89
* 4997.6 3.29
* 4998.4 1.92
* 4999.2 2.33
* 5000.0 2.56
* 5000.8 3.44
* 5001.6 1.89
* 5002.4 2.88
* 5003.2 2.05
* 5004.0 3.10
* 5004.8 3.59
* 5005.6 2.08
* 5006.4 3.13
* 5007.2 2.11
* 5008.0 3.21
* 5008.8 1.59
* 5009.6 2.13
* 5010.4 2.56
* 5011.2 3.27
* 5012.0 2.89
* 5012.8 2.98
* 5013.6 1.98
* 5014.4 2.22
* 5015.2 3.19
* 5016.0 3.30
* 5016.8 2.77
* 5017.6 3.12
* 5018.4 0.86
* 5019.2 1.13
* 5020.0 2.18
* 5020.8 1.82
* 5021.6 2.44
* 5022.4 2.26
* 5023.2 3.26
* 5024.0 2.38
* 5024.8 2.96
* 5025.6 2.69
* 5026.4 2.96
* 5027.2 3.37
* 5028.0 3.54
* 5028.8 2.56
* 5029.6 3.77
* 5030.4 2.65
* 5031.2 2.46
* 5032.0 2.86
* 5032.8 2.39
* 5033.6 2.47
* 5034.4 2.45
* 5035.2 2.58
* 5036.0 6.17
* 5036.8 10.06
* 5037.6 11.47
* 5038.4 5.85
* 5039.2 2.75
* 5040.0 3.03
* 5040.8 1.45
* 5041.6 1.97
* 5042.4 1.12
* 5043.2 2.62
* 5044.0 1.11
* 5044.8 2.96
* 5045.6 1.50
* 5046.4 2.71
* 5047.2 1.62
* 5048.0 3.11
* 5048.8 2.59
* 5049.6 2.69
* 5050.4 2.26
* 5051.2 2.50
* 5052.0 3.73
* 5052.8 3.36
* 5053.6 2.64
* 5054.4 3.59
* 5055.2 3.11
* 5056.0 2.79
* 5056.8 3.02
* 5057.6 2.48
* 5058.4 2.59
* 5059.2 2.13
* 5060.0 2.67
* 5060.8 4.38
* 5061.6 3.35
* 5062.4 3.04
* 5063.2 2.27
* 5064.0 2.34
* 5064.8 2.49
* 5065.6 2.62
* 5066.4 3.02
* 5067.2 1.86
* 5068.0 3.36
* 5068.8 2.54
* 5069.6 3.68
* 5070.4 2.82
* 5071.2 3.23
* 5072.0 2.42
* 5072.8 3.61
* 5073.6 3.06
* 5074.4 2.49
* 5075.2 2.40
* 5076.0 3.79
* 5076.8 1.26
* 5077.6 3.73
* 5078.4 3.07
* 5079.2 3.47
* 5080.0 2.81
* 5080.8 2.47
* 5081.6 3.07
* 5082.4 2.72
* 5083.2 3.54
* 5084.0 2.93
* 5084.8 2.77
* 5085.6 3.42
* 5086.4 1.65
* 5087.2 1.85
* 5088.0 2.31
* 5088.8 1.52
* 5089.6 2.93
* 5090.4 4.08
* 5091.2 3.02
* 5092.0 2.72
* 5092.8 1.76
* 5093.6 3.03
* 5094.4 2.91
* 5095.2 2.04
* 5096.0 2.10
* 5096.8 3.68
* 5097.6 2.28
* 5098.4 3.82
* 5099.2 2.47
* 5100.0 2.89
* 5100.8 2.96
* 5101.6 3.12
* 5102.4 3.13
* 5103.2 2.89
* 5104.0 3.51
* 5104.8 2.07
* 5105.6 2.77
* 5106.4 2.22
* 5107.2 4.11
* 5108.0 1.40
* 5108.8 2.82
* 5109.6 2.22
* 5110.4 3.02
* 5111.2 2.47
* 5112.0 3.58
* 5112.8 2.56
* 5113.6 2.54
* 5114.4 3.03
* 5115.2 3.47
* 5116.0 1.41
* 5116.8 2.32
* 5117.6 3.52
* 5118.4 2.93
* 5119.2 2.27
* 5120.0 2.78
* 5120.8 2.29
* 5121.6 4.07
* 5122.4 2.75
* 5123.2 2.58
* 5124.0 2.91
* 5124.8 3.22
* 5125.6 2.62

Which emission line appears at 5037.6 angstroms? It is H-gamma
